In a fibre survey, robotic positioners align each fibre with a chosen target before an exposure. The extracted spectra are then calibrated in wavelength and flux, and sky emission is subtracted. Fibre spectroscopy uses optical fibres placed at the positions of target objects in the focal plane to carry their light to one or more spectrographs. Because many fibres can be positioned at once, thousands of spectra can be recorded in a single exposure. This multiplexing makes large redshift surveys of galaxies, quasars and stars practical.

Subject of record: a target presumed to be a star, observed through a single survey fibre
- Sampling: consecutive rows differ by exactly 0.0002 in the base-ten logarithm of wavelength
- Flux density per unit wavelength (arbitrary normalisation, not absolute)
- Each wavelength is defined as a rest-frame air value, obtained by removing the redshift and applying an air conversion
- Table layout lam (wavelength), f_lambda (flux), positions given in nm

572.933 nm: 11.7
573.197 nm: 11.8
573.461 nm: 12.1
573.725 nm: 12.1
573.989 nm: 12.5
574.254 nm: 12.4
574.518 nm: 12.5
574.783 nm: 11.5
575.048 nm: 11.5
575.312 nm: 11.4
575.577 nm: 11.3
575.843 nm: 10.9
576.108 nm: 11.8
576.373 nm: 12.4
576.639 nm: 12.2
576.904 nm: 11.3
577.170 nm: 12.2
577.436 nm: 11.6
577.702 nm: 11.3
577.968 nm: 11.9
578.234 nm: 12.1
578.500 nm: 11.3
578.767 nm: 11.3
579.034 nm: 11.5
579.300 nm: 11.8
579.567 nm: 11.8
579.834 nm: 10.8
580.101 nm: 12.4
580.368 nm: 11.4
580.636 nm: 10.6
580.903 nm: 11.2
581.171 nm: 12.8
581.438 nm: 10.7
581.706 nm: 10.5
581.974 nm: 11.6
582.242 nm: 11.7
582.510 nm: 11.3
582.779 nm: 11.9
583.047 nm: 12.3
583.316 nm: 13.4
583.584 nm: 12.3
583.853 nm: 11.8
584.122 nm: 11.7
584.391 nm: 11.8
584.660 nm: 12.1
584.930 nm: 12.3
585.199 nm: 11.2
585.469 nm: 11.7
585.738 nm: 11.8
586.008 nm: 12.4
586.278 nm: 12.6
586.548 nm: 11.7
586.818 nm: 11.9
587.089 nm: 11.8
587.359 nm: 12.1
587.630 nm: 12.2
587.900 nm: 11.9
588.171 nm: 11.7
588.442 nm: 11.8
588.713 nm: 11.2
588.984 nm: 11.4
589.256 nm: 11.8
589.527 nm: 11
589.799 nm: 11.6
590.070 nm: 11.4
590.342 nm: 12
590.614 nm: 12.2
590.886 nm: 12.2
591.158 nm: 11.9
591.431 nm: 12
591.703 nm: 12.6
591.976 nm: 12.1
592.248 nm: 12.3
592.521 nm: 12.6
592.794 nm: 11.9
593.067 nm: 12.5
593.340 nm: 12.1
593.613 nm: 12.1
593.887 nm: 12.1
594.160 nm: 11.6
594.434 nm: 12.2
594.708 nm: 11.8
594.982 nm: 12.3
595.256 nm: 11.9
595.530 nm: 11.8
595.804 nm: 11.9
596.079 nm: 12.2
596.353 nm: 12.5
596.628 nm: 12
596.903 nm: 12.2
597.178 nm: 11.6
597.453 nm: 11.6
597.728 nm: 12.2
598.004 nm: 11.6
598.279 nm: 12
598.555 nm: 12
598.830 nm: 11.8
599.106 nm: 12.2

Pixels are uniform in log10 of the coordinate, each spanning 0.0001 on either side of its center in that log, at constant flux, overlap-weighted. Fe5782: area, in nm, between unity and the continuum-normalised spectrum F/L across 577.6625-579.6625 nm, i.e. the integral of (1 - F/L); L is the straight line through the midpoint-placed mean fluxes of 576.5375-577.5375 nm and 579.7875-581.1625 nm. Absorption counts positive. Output 0.00 nm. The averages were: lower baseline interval 11.8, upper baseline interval 11.4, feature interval 11.6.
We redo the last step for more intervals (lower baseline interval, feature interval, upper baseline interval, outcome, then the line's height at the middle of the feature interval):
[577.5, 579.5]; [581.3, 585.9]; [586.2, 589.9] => -0.04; 11.7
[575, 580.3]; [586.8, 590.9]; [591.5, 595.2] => 0.09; 12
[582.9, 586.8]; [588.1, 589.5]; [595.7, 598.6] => 0.06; 12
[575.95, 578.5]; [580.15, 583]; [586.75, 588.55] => 0.10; 11.9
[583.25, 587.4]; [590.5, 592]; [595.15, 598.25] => -0.02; 12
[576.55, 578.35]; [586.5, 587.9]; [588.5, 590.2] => -0.06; 11.5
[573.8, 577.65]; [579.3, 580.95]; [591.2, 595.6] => 0.07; 11.9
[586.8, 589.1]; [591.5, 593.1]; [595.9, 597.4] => -0.05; 11.9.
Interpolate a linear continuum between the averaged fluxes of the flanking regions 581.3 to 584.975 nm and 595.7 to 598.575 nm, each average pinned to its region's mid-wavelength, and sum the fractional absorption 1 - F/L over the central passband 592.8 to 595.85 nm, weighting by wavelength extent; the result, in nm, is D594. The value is -0.02 nm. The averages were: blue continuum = 11.8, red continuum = 12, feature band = 12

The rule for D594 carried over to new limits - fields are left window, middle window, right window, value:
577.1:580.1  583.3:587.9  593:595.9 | -0.082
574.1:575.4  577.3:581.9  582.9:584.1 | 0.259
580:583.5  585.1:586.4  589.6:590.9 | -0.024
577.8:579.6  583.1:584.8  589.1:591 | -0.072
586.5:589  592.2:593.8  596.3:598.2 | -0.050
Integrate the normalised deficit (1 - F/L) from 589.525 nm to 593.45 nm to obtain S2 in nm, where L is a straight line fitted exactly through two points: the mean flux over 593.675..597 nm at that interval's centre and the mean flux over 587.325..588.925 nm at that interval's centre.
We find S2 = -0.053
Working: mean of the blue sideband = 11.8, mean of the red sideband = 12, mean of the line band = 12.1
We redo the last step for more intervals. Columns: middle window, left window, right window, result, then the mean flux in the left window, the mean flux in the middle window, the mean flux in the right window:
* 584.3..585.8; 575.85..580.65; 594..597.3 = -0.003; 11.7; 11.8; 12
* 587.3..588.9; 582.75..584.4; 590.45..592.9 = 0.055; 12.2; 11.8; 12.2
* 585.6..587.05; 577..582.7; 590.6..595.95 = -0.032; 11.5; 12.1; 12.1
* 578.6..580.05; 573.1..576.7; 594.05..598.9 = 0.049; 11.9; 11.5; 12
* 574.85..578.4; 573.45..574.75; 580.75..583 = 0.101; 12.3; 11.7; 11.5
